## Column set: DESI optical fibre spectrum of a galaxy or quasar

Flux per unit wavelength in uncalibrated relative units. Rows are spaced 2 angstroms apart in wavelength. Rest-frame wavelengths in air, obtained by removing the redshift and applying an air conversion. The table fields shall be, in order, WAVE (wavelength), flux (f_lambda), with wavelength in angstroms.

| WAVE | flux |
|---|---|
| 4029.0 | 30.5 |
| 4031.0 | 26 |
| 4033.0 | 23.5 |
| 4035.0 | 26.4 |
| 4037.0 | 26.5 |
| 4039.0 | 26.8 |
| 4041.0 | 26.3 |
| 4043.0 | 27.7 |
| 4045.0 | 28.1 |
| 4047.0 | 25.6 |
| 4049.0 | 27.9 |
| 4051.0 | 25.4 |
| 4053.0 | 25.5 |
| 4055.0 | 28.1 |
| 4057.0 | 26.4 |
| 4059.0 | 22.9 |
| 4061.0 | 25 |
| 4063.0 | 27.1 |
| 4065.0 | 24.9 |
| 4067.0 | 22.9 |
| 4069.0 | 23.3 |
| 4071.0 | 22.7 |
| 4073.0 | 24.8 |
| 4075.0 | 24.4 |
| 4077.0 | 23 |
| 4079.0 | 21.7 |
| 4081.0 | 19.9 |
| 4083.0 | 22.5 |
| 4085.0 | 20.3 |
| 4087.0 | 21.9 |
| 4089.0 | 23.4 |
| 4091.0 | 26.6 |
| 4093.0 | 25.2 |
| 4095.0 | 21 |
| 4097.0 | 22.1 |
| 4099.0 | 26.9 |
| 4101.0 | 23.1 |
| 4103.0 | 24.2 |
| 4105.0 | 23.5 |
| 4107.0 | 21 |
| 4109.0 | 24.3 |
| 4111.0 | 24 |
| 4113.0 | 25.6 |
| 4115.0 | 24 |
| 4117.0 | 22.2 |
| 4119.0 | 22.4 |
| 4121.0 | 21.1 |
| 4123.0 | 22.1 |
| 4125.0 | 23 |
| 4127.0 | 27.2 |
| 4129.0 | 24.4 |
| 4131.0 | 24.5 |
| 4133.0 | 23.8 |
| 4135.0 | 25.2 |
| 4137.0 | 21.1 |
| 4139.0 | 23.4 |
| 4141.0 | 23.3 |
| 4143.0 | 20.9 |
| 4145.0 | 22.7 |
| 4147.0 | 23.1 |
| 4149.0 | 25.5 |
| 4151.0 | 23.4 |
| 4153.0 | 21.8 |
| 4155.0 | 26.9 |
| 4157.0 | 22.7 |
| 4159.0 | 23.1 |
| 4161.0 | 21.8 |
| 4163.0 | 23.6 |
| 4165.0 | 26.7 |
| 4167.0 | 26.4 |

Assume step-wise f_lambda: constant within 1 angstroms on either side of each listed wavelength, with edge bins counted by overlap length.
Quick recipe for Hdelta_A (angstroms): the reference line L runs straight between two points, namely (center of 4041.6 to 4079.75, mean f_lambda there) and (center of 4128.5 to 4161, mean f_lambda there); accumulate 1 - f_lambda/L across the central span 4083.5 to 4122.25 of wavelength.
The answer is 1.6 angstroms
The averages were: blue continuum 25.2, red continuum 23.4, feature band 23.3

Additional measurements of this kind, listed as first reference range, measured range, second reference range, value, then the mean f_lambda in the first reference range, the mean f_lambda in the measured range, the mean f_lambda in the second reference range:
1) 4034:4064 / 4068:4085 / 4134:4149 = 1.83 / 26.4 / 22.6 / 23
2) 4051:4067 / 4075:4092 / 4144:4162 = 1.66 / 25.5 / 22.5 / 23.4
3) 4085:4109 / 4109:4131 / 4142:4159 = -0.26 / 23.4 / 23.7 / 23.4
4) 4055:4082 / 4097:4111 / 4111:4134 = 0.03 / 23.9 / 23.7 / 23.7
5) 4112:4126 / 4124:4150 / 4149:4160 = -0.41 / 22.9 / 23.7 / 23.8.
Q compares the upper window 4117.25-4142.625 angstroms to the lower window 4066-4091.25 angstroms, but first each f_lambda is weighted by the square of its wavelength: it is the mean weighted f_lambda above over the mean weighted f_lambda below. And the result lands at 1.05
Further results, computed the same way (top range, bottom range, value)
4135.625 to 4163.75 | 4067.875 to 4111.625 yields 1.03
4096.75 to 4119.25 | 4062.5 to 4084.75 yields 1.04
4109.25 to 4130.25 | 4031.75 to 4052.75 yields 0.93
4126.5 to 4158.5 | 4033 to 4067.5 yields 0.95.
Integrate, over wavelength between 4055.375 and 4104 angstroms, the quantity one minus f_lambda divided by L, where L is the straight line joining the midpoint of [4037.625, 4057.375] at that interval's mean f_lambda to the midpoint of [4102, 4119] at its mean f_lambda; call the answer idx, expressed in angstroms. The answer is 2.8 angstroms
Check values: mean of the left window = 26.8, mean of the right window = 23.5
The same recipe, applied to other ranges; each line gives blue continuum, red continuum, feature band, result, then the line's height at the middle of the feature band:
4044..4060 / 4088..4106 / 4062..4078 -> 0.76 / 25.3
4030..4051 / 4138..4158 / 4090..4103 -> 0.36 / 24.8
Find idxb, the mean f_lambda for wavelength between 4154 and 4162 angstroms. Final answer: 23.6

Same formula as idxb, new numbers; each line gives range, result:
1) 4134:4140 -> 23.2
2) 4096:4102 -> 24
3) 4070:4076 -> 24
